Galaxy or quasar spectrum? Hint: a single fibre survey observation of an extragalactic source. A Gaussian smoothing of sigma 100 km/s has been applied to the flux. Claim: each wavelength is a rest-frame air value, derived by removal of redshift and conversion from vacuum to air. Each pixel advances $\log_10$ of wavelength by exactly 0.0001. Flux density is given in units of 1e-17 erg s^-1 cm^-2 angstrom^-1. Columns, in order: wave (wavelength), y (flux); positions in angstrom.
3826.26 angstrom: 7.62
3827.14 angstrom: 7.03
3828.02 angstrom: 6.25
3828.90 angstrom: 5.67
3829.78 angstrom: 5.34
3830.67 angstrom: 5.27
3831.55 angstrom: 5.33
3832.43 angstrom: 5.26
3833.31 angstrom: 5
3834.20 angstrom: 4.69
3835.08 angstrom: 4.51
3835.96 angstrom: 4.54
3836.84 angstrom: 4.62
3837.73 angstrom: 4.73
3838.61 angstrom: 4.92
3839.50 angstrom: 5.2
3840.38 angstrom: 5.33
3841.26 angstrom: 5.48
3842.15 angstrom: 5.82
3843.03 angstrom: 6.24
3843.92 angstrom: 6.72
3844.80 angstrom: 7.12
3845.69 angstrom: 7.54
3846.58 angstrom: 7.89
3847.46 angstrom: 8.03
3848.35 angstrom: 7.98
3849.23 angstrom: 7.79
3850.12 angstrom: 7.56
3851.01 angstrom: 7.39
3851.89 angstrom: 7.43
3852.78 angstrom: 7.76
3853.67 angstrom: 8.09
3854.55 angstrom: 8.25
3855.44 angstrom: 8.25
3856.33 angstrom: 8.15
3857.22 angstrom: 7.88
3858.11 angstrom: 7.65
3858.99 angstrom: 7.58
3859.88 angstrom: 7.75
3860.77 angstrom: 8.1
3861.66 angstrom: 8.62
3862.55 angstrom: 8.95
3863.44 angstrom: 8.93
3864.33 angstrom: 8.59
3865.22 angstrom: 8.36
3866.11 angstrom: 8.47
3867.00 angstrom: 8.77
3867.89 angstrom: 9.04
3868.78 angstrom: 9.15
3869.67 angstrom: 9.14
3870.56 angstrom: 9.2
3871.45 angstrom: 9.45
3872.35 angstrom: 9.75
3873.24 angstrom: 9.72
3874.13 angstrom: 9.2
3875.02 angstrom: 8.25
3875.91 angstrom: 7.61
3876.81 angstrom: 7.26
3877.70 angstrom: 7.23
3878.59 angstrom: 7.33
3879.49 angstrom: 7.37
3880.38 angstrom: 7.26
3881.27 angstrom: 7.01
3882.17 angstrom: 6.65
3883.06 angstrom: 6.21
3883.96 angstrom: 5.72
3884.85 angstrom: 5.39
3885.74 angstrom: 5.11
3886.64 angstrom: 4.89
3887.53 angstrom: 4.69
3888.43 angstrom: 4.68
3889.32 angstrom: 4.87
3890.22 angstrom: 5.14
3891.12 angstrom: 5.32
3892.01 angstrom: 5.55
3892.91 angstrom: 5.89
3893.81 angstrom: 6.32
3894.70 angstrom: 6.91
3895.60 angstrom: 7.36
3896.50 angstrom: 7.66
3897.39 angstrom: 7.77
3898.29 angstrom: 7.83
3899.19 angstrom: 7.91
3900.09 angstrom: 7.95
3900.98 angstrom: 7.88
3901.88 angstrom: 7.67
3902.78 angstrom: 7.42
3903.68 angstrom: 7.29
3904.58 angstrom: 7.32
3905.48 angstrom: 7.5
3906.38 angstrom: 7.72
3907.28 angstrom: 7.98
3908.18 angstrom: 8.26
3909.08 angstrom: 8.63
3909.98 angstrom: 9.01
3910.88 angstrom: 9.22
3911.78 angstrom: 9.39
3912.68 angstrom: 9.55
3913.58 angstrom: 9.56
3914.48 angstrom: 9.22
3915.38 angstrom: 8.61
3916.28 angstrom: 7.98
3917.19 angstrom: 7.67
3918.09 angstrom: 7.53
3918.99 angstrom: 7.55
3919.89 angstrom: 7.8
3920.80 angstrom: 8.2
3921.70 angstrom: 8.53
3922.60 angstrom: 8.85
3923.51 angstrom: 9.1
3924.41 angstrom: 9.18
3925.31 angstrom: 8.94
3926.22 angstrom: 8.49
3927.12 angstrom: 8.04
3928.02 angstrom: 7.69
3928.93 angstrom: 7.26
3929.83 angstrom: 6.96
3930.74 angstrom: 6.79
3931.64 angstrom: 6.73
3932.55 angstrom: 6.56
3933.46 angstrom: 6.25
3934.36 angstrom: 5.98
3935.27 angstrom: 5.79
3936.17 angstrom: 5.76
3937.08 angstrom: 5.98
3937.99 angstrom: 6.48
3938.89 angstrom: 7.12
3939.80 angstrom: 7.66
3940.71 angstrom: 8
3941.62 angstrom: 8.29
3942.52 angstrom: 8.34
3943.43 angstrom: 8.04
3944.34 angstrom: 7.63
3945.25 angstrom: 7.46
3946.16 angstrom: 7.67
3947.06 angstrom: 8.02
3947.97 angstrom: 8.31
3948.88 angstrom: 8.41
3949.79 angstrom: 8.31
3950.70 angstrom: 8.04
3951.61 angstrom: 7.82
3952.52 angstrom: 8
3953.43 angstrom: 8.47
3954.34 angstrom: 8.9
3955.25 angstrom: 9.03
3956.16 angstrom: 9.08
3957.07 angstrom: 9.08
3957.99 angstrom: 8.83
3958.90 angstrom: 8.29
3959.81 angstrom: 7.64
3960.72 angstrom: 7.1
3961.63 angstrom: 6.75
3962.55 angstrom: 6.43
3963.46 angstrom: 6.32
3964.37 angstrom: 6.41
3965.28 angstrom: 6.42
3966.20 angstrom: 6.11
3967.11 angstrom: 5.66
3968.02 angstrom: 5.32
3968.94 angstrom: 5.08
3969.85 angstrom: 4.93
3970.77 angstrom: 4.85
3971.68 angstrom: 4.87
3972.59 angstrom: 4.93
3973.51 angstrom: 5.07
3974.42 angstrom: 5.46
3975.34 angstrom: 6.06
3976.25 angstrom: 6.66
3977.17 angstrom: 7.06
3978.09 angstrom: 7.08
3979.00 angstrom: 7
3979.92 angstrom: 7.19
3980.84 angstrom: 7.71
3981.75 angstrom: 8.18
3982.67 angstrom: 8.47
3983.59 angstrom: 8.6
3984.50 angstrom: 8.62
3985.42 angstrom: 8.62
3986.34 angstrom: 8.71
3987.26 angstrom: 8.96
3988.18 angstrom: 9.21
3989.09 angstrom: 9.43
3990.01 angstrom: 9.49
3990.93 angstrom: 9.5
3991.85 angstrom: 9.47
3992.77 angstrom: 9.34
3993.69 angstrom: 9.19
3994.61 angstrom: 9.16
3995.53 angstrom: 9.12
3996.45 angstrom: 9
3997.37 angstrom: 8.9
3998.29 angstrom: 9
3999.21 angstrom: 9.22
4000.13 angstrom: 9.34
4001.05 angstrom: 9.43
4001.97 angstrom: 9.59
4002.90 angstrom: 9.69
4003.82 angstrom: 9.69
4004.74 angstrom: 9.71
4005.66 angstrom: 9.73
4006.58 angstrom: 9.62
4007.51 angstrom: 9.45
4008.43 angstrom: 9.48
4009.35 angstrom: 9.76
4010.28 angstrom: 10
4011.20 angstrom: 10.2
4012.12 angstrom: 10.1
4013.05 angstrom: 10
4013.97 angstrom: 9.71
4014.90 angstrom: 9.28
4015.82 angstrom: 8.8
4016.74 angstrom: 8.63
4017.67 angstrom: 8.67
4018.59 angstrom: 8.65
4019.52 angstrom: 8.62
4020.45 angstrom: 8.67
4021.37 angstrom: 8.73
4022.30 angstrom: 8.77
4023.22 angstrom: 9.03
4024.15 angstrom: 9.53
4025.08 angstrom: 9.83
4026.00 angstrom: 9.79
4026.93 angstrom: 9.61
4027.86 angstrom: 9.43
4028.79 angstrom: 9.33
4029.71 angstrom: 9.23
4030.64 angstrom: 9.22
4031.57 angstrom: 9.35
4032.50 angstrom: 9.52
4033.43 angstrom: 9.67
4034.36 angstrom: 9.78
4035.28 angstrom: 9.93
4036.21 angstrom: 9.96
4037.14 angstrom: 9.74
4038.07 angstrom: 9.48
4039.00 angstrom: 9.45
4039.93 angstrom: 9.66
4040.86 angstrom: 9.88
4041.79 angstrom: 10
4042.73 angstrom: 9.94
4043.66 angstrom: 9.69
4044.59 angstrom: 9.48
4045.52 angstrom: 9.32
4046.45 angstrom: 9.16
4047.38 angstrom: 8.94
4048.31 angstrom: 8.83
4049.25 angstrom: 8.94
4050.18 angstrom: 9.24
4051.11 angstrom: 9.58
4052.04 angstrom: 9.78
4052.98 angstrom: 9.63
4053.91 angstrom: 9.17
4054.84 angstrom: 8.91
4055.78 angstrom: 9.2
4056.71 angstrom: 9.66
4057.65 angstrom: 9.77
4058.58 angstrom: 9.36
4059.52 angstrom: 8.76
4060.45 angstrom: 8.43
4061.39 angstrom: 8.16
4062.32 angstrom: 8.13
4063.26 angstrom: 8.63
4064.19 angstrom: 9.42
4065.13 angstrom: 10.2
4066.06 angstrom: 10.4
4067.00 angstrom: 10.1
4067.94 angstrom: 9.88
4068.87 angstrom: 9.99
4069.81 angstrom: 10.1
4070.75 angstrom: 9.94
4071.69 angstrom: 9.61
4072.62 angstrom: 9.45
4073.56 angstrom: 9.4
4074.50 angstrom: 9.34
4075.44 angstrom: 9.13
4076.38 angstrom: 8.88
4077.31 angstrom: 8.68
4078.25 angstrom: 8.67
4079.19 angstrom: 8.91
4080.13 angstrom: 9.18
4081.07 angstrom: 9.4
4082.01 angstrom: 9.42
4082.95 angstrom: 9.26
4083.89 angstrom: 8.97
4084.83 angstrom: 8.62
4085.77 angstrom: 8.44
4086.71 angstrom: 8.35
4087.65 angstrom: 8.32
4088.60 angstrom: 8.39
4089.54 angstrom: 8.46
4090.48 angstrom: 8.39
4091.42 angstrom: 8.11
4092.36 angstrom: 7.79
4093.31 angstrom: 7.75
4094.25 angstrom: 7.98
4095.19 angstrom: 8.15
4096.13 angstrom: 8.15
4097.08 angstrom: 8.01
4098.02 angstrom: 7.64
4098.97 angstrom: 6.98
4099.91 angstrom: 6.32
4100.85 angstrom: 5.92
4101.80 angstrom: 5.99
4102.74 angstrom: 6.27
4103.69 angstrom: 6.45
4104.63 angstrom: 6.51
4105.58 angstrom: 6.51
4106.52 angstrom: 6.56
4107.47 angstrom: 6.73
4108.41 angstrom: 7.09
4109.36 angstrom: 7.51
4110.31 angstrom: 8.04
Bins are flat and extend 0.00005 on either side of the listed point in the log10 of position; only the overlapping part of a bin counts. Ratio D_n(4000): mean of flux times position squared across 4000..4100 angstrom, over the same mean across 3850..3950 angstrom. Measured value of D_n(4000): 1.29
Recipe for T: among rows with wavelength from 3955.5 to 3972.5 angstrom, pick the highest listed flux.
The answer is 9.08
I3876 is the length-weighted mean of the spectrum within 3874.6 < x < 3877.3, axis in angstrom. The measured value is 7.69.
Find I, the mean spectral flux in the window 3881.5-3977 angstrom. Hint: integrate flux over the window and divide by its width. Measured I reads 7.23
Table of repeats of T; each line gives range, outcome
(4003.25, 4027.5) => 10.2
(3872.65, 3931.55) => 9.72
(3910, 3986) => 9.56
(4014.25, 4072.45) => 10.4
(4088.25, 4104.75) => 8.46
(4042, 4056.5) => 9.94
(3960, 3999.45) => 9.5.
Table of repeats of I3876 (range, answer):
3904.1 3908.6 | 7.74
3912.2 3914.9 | 9.46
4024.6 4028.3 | 9.66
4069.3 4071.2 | 9.99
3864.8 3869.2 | 8.76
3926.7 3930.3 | 7.48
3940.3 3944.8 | 8.06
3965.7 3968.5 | 5.69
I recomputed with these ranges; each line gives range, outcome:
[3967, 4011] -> 8.17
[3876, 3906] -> 6.63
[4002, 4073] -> 9.44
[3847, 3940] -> 7.63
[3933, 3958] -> 7.72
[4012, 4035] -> 9.27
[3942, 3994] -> 7.57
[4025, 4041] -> 9.6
